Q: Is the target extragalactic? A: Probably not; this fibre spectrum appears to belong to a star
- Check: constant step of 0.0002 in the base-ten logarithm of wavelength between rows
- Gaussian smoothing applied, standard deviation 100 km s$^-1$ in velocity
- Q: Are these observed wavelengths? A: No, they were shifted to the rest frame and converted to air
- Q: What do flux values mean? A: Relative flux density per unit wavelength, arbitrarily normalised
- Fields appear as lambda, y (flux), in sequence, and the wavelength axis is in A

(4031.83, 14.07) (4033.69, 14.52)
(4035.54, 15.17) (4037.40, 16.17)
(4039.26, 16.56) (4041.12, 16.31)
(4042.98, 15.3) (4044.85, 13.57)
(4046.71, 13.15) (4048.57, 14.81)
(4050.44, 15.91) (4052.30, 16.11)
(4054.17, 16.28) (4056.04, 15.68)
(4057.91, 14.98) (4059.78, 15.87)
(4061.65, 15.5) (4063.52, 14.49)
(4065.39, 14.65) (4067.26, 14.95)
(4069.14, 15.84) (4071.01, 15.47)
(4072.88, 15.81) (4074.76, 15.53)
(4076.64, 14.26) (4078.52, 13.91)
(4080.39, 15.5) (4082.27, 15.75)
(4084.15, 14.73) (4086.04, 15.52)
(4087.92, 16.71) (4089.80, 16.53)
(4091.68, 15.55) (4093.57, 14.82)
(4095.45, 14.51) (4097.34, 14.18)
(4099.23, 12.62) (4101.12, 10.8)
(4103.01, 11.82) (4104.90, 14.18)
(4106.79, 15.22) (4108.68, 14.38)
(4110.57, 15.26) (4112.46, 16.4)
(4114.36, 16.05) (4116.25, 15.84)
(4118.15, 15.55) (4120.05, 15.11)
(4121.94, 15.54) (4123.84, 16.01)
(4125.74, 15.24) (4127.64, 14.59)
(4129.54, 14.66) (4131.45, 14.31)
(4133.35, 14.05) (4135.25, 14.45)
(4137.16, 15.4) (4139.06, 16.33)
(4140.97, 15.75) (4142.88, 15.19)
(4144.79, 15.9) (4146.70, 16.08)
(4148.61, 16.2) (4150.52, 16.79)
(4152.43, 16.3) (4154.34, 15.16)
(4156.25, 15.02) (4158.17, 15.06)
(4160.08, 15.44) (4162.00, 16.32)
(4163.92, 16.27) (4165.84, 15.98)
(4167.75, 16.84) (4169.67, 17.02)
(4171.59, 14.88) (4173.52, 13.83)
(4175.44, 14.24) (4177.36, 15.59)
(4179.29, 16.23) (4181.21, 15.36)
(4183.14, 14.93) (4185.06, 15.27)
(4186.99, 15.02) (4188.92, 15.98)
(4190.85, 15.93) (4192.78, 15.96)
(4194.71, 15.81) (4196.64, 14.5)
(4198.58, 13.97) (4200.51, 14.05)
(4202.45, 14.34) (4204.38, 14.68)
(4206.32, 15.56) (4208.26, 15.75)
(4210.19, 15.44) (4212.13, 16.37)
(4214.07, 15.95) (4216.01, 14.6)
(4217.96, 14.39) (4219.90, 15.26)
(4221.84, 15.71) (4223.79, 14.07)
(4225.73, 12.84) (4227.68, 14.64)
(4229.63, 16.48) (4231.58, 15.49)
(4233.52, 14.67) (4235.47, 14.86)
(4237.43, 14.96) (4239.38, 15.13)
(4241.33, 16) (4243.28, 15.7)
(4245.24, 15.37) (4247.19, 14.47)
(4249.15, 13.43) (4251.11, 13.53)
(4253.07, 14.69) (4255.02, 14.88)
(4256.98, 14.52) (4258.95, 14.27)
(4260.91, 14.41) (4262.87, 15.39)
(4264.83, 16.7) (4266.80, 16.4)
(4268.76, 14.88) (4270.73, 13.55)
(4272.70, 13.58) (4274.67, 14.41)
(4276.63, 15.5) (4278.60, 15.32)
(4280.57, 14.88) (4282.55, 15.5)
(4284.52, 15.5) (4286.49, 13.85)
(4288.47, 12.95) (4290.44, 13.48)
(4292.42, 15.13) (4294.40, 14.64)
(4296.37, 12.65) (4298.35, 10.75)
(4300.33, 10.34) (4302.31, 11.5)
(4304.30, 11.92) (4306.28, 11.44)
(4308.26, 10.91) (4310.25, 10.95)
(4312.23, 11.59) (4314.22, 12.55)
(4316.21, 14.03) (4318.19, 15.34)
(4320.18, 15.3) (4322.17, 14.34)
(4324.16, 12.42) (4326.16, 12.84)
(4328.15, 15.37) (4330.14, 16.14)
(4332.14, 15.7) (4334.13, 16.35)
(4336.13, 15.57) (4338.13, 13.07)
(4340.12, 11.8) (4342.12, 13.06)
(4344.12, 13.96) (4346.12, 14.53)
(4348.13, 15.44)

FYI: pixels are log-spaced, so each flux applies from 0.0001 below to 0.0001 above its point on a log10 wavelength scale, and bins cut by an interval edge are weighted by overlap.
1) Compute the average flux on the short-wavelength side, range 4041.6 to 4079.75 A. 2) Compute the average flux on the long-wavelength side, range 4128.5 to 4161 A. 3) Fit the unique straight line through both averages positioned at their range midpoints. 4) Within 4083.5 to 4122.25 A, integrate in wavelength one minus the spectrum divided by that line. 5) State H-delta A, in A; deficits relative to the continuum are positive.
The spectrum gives 1.2 A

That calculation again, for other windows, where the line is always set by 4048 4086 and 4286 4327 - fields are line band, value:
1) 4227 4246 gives -2.5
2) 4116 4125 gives -0.5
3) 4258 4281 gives -3.1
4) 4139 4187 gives -4.5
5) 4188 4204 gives -1.3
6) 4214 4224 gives -0.9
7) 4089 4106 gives 1.3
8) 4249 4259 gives -0.7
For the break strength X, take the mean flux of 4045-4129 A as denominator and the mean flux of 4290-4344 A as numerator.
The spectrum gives 0.9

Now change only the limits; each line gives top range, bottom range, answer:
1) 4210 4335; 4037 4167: 0.94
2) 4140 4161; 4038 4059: 1.02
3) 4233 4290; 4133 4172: 0.94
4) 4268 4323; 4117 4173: 0.86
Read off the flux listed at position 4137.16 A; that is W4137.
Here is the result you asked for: 15.4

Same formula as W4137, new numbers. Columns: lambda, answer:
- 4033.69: 14.52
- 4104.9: 14.18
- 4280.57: 14.88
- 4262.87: 15.39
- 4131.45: 14.31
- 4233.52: 14.67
